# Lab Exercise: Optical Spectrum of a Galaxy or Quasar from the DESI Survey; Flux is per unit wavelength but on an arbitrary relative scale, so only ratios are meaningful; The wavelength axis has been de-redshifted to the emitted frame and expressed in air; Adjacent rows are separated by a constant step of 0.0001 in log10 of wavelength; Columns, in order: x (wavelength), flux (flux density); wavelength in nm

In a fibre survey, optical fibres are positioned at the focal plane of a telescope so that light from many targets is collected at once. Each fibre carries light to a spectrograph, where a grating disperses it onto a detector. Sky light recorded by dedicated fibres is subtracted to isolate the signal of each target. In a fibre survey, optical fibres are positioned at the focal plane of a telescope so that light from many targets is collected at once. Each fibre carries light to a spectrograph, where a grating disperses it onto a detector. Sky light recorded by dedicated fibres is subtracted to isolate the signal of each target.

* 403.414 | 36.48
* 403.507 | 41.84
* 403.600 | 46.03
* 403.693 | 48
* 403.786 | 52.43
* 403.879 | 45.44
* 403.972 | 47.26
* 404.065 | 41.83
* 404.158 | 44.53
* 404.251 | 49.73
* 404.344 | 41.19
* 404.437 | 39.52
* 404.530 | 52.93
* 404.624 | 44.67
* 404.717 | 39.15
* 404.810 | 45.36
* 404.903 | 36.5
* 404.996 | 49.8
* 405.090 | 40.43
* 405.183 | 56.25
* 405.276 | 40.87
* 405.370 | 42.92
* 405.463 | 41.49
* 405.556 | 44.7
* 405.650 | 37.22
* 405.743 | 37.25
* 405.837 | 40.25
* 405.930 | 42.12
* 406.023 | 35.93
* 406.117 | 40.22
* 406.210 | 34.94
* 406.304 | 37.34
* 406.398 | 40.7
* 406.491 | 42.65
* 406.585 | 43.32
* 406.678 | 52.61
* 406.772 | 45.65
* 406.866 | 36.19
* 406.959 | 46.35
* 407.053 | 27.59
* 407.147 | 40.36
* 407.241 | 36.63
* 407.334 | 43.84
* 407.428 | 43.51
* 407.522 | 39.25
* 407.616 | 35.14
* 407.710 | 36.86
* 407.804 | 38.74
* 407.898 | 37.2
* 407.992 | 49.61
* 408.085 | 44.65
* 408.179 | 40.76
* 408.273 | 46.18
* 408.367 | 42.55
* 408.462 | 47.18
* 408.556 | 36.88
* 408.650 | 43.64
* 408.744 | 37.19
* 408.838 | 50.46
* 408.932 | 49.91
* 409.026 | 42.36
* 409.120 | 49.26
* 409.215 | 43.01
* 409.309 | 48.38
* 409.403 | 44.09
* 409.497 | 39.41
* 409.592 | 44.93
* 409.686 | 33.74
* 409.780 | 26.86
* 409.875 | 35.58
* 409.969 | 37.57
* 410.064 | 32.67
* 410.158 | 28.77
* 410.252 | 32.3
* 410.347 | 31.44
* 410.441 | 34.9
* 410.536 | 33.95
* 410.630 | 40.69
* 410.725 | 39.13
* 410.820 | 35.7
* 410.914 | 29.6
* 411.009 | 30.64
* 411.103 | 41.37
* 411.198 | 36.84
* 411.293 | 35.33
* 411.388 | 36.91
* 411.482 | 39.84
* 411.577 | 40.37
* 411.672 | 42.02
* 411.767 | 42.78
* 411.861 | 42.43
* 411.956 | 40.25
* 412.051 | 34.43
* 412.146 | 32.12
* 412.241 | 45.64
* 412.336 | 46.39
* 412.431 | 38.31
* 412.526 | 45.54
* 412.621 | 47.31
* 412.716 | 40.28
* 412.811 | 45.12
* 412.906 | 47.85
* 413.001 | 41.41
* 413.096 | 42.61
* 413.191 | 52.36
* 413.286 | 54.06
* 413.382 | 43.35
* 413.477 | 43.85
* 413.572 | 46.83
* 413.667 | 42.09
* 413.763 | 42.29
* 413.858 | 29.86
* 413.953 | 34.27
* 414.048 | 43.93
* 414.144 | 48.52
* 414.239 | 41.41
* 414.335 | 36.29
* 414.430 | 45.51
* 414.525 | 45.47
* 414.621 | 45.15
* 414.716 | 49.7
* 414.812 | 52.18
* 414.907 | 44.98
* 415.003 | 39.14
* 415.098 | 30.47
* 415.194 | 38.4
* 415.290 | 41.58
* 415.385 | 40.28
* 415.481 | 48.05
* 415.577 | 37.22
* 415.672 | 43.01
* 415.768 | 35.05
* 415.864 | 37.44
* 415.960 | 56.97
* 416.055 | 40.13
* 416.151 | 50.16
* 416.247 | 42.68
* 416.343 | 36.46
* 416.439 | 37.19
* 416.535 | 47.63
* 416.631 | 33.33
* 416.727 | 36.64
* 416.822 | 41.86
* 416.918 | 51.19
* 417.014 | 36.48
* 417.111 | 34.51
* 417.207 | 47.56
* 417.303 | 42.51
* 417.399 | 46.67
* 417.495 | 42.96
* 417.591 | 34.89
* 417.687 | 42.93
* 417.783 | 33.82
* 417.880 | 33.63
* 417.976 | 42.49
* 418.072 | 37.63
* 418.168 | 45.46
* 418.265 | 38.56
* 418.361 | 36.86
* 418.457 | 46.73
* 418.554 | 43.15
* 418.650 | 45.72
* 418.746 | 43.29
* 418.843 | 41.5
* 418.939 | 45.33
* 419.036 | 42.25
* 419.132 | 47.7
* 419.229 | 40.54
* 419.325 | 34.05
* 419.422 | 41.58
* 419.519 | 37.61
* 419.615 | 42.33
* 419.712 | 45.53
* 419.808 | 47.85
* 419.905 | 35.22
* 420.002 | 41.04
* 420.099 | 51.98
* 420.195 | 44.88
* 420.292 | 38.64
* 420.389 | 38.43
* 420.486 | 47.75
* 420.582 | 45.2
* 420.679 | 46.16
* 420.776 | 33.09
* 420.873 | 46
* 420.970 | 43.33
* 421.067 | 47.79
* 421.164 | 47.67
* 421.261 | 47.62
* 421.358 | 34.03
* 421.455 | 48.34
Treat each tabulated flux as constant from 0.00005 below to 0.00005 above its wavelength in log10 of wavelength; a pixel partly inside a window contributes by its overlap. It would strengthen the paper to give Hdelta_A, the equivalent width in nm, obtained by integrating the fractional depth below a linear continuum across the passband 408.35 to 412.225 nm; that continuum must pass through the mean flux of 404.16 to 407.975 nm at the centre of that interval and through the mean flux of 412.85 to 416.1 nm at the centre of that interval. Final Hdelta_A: 0.32 nm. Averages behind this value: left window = 41.5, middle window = 38.7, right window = 43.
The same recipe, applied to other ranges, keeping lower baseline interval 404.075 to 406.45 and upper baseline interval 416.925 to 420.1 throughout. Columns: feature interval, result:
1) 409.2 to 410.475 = 0.17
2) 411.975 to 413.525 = -0.07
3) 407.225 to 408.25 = 0.03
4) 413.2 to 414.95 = -0.10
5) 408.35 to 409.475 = -0.07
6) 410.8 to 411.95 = 0.11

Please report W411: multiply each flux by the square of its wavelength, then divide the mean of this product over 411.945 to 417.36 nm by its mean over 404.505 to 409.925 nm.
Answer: 1.05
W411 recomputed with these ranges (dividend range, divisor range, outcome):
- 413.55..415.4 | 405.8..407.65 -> 1.08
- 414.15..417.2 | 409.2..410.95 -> 1.19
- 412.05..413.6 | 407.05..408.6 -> 1.11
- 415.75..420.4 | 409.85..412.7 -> 1.14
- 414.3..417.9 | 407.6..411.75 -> 1.10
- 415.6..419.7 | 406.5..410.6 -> 1.07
